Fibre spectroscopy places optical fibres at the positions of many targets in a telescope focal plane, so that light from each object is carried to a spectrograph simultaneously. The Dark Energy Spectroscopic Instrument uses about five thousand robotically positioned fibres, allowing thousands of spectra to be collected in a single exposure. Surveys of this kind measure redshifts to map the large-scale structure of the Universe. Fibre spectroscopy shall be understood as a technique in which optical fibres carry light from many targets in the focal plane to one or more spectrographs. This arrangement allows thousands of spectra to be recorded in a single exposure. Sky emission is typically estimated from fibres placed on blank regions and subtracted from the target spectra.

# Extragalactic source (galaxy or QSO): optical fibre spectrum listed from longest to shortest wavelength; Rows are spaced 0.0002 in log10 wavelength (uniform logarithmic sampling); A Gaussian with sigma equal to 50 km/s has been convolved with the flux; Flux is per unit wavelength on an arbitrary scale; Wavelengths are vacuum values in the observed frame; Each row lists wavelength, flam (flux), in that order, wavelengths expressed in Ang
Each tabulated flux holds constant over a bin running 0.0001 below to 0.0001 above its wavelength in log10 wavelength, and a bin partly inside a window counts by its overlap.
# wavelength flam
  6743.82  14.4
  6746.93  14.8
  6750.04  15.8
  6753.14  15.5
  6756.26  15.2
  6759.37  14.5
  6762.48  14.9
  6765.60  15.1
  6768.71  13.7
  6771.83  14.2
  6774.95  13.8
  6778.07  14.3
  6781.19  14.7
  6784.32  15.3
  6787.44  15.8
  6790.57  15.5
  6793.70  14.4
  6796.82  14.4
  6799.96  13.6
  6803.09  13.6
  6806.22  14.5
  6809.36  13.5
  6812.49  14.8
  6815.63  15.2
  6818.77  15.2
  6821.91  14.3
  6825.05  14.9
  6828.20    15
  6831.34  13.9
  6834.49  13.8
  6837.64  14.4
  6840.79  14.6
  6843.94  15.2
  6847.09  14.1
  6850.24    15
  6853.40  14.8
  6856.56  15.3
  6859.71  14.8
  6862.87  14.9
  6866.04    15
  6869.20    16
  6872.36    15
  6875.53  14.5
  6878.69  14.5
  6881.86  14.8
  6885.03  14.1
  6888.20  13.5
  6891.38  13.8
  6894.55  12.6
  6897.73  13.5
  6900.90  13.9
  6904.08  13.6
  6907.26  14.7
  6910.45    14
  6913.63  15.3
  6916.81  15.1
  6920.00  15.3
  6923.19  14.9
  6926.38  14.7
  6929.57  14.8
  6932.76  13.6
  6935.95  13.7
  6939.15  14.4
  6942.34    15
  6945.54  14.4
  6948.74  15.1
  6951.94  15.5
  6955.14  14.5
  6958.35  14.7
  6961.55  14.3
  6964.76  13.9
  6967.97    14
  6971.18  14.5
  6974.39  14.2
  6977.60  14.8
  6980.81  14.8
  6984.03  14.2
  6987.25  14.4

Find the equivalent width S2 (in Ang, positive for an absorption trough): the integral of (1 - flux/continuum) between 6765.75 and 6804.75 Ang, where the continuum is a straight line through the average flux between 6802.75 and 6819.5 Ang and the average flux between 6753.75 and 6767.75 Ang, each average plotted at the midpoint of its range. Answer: 0.6 Ang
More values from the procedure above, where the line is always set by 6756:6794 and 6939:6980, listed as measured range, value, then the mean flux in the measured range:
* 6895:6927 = 0.40 Ang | 14.4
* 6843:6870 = -0.60 Ang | 15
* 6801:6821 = 0.34 Ang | 14.4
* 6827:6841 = 0.36 Ang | 14.3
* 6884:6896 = 0.94 Ang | 13.5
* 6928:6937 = 0.34 Ang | 14.1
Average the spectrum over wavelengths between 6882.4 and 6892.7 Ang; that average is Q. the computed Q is 13.9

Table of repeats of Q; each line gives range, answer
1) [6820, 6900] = 14.5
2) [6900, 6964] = 14.6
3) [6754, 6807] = 14.6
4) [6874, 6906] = 13.9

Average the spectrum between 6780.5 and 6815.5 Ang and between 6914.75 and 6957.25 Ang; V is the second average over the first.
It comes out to 1.01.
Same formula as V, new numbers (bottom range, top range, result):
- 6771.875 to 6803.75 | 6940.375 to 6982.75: 1.00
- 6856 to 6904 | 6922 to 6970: 1.01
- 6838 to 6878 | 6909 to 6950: 0.98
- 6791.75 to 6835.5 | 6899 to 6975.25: 1.01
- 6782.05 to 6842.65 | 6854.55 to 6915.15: 0.99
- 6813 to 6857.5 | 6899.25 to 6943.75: 0.99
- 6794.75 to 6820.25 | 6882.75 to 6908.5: 0.96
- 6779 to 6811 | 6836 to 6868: 1.02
